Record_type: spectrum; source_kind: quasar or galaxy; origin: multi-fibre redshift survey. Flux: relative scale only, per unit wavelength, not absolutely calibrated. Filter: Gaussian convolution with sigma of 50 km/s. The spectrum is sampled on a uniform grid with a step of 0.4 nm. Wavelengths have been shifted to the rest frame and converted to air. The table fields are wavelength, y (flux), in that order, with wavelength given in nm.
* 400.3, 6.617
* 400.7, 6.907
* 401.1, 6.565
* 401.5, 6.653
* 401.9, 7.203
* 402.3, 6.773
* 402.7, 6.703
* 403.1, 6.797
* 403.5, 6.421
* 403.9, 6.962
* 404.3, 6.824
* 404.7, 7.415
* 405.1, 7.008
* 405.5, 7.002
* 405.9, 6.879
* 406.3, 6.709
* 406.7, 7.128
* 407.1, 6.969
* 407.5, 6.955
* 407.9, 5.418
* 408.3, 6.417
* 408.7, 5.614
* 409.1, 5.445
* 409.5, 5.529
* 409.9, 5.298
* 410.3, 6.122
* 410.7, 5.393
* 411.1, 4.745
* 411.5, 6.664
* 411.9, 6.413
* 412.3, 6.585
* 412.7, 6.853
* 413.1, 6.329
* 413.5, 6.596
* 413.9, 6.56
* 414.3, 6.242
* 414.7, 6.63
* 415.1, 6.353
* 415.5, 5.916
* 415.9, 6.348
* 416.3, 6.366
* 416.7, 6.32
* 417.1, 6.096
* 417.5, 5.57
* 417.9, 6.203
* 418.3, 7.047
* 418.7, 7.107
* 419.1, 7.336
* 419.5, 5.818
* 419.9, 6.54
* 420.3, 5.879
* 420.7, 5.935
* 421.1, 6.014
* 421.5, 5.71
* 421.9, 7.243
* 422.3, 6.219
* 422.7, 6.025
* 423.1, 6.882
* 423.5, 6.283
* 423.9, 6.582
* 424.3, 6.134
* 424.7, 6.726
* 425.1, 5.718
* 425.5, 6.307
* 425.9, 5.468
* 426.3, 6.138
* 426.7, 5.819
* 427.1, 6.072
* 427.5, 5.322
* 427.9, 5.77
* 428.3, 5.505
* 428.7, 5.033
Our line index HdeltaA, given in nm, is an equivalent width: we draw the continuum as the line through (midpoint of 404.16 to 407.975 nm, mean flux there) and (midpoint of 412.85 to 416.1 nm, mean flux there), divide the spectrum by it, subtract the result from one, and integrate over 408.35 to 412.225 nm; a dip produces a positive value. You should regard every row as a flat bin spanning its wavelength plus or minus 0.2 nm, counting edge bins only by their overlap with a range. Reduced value 0.51 nm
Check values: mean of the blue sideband 6.88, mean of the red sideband 6.38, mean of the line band 5.75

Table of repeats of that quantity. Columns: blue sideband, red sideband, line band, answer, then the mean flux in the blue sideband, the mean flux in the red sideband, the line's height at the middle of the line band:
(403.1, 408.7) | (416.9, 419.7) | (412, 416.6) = 0.08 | 6.74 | 6.45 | 6.55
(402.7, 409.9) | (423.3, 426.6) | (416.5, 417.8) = 0.06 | 6.53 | 6.16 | 6.31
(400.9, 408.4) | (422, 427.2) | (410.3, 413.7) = 0.19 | 6.78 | 6.21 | 6.57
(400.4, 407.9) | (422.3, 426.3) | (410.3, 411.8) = 0.20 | 6.84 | 6.23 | 6.63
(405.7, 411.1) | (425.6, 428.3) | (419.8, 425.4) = -0.41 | 6.09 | 5.77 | 5.84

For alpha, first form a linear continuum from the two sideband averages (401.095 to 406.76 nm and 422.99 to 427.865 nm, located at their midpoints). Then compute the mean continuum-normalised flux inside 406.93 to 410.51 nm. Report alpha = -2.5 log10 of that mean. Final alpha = 0.13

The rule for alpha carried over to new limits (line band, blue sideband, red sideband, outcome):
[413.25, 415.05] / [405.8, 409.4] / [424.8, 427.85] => -0.05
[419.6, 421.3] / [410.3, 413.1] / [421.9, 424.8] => 0.05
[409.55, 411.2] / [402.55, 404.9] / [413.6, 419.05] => 0.21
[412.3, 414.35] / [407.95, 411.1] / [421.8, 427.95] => -0.14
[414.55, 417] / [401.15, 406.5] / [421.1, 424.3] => 0.04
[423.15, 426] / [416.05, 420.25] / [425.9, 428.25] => -0.05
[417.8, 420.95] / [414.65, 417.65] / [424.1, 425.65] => -0.05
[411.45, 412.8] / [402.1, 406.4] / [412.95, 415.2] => -0.01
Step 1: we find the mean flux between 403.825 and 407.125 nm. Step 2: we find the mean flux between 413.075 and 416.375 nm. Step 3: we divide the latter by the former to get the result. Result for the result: 0.91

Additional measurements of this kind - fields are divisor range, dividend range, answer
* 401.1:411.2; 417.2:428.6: 0.96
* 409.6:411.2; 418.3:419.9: 1.24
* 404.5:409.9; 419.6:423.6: 0.97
